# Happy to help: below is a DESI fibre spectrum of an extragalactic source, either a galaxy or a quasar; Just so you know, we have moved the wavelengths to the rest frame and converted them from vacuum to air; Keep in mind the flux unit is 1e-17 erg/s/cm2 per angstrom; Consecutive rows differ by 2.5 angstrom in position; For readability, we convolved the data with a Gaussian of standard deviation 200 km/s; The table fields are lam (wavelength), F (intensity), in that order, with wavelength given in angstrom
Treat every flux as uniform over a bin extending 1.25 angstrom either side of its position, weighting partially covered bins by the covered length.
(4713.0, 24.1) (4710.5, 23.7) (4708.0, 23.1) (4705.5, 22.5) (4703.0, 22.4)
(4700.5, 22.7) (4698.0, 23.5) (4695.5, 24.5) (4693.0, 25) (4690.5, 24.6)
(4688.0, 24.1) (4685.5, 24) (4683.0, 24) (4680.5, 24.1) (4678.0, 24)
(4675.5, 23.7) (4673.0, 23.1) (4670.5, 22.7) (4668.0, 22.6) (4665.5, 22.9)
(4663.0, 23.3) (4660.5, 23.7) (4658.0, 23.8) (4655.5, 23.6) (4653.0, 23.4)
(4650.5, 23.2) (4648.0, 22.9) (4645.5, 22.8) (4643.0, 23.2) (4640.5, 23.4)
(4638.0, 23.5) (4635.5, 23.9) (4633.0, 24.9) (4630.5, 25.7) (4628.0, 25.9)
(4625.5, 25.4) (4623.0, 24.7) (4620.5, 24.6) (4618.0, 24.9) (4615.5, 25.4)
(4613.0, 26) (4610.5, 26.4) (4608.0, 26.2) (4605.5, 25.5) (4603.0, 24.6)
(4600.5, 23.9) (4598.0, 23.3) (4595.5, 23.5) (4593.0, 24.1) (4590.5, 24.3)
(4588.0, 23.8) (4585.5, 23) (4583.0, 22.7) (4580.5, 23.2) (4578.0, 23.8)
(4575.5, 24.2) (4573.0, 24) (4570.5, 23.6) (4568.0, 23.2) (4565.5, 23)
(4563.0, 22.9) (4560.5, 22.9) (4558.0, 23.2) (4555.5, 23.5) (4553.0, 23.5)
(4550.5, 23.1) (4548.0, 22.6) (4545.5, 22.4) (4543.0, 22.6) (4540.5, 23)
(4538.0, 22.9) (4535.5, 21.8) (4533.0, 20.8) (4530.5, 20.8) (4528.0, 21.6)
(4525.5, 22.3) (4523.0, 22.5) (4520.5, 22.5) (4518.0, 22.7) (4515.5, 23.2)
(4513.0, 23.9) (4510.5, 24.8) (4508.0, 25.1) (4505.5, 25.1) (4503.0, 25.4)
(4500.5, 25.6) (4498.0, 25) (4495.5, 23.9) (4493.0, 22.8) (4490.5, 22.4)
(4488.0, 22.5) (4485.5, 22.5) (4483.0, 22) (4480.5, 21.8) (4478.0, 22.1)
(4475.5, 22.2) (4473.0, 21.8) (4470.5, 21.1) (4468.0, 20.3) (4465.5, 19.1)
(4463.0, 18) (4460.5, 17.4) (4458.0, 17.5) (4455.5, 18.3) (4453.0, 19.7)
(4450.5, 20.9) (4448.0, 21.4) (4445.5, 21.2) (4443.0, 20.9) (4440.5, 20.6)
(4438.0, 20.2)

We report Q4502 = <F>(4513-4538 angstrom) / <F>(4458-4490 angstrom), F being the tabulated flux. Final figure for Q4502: 1.1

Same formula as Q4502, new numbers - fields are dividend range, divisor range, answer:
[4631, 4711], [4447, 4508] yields 1.09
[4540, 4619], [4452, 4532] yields 1.08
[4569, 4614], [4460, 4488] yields 1.16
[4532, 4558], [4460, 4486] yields 1.09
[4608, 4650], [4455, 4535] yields 1.11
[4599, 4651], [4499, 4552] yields 1.07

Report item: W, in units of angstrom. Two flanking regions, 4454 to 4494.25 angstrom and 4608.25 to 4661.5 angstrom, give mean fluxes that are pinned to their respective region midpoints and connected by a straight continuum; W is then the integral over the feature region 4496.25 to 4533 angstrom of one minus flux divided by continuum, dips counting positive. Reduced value -3.2 angstrom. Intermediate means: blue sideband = 20.7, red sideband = 24.4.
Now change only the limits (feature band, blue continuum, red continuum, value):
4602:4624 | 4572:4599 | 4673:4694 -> -1.5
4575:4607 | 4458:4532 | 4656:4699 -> -1.1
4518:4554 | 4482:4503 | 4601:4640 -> 2.6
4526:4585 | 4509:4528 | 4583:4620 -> 2.2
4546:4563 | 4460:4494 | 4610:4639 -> 0.1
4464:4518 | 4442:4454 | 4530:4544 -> -3.8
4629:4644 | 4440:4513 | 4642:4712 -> -0.7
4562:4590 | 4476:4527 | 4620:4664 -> 0.3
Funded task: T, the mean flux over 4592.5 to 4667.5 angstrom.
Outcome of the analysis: 24.3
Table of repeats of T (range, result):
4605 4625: 25.5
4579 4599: 23.5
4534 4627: 23.8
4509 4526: 23.2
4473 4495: 22.3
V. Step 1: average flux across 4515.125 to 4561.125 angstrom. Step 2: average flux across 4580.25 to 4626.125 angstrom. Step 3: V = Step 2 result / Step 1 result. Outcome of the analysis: 1.09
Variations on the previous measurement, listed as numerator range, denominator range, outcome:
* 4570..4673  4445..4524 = 1.09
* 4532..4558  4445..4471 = 1.17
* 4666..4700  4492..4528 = 1.00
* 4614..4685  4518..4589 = 1.05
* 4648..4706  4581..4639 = 0.96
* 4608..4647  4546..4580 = 1.06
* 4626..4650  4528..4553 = 1.08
